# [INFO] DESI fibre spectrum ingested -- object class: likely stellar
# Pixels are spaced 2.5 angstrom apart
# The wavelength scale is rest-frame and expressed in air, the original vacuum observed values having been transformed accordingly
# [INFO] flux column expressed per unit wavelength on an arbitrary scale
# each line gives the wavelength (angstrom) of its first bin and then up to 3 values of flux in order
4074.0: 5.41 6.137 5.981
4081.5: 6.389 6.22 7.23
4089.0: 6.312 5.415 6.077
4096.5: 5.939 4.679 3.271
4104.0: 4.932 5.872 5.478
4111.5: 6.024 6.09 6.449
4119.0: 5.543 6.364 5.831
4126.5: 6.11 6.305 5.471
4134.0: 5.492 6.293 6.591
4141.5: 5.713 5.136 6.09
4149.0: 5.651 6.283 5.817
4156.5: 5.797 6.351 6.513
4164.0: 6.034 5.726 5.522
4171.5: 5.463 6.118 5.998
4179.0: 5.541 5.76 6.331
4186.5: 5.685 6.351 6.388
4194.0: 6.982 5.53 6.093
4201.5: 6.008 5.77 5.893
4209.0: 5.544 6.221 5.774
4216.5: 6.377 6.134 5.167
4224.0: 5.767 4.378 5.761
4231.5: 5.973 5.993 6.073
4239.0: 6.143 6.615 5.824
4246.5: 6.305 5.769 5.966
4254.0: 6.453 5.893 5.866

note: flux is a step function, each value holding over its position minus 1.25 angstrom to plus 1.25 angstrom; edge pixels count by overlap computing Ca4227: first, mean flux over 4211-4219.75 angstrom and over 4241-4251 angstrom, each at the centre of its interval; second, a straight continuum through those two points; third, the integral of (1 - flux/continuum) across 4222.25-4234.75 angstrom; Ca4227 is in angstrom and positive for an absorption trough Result 1.1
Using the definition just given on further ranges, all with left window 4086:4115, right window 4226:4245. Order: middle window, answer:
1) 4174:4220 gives -1.7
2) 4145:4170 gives -1.2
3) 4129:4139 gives -0.5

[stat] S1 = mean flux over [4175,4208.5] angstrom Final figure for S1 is 6.02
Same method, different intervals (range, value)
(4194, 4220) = 5.98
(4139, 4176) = 5.9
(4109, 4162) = 5.98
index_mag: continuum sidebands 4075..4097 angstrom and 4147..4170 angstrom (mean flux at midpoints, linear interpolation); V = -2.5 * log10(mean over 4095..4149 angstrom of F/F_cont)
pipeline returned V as 0.07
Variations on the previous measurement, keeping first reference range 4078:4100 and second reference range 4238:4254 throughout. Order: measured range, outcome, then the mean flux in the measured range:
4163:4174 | 0.07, 5.73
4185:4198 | -0.02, 6.19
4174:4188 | 0.04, 5.89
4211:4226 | 0.05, 5.81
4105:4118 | 0.02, 5.95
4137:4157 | 0.03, 5.9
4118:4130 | 0.00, 6.04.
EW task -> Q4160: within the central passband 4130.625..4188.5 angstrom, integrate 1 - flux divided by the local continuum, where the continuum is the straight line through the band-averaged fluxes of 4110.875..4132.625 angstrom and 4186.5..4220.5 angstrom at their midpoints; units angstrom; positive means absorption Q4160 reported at 1.40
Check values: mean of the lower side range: 6.02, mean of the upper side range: 6.06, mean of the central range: 5.89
